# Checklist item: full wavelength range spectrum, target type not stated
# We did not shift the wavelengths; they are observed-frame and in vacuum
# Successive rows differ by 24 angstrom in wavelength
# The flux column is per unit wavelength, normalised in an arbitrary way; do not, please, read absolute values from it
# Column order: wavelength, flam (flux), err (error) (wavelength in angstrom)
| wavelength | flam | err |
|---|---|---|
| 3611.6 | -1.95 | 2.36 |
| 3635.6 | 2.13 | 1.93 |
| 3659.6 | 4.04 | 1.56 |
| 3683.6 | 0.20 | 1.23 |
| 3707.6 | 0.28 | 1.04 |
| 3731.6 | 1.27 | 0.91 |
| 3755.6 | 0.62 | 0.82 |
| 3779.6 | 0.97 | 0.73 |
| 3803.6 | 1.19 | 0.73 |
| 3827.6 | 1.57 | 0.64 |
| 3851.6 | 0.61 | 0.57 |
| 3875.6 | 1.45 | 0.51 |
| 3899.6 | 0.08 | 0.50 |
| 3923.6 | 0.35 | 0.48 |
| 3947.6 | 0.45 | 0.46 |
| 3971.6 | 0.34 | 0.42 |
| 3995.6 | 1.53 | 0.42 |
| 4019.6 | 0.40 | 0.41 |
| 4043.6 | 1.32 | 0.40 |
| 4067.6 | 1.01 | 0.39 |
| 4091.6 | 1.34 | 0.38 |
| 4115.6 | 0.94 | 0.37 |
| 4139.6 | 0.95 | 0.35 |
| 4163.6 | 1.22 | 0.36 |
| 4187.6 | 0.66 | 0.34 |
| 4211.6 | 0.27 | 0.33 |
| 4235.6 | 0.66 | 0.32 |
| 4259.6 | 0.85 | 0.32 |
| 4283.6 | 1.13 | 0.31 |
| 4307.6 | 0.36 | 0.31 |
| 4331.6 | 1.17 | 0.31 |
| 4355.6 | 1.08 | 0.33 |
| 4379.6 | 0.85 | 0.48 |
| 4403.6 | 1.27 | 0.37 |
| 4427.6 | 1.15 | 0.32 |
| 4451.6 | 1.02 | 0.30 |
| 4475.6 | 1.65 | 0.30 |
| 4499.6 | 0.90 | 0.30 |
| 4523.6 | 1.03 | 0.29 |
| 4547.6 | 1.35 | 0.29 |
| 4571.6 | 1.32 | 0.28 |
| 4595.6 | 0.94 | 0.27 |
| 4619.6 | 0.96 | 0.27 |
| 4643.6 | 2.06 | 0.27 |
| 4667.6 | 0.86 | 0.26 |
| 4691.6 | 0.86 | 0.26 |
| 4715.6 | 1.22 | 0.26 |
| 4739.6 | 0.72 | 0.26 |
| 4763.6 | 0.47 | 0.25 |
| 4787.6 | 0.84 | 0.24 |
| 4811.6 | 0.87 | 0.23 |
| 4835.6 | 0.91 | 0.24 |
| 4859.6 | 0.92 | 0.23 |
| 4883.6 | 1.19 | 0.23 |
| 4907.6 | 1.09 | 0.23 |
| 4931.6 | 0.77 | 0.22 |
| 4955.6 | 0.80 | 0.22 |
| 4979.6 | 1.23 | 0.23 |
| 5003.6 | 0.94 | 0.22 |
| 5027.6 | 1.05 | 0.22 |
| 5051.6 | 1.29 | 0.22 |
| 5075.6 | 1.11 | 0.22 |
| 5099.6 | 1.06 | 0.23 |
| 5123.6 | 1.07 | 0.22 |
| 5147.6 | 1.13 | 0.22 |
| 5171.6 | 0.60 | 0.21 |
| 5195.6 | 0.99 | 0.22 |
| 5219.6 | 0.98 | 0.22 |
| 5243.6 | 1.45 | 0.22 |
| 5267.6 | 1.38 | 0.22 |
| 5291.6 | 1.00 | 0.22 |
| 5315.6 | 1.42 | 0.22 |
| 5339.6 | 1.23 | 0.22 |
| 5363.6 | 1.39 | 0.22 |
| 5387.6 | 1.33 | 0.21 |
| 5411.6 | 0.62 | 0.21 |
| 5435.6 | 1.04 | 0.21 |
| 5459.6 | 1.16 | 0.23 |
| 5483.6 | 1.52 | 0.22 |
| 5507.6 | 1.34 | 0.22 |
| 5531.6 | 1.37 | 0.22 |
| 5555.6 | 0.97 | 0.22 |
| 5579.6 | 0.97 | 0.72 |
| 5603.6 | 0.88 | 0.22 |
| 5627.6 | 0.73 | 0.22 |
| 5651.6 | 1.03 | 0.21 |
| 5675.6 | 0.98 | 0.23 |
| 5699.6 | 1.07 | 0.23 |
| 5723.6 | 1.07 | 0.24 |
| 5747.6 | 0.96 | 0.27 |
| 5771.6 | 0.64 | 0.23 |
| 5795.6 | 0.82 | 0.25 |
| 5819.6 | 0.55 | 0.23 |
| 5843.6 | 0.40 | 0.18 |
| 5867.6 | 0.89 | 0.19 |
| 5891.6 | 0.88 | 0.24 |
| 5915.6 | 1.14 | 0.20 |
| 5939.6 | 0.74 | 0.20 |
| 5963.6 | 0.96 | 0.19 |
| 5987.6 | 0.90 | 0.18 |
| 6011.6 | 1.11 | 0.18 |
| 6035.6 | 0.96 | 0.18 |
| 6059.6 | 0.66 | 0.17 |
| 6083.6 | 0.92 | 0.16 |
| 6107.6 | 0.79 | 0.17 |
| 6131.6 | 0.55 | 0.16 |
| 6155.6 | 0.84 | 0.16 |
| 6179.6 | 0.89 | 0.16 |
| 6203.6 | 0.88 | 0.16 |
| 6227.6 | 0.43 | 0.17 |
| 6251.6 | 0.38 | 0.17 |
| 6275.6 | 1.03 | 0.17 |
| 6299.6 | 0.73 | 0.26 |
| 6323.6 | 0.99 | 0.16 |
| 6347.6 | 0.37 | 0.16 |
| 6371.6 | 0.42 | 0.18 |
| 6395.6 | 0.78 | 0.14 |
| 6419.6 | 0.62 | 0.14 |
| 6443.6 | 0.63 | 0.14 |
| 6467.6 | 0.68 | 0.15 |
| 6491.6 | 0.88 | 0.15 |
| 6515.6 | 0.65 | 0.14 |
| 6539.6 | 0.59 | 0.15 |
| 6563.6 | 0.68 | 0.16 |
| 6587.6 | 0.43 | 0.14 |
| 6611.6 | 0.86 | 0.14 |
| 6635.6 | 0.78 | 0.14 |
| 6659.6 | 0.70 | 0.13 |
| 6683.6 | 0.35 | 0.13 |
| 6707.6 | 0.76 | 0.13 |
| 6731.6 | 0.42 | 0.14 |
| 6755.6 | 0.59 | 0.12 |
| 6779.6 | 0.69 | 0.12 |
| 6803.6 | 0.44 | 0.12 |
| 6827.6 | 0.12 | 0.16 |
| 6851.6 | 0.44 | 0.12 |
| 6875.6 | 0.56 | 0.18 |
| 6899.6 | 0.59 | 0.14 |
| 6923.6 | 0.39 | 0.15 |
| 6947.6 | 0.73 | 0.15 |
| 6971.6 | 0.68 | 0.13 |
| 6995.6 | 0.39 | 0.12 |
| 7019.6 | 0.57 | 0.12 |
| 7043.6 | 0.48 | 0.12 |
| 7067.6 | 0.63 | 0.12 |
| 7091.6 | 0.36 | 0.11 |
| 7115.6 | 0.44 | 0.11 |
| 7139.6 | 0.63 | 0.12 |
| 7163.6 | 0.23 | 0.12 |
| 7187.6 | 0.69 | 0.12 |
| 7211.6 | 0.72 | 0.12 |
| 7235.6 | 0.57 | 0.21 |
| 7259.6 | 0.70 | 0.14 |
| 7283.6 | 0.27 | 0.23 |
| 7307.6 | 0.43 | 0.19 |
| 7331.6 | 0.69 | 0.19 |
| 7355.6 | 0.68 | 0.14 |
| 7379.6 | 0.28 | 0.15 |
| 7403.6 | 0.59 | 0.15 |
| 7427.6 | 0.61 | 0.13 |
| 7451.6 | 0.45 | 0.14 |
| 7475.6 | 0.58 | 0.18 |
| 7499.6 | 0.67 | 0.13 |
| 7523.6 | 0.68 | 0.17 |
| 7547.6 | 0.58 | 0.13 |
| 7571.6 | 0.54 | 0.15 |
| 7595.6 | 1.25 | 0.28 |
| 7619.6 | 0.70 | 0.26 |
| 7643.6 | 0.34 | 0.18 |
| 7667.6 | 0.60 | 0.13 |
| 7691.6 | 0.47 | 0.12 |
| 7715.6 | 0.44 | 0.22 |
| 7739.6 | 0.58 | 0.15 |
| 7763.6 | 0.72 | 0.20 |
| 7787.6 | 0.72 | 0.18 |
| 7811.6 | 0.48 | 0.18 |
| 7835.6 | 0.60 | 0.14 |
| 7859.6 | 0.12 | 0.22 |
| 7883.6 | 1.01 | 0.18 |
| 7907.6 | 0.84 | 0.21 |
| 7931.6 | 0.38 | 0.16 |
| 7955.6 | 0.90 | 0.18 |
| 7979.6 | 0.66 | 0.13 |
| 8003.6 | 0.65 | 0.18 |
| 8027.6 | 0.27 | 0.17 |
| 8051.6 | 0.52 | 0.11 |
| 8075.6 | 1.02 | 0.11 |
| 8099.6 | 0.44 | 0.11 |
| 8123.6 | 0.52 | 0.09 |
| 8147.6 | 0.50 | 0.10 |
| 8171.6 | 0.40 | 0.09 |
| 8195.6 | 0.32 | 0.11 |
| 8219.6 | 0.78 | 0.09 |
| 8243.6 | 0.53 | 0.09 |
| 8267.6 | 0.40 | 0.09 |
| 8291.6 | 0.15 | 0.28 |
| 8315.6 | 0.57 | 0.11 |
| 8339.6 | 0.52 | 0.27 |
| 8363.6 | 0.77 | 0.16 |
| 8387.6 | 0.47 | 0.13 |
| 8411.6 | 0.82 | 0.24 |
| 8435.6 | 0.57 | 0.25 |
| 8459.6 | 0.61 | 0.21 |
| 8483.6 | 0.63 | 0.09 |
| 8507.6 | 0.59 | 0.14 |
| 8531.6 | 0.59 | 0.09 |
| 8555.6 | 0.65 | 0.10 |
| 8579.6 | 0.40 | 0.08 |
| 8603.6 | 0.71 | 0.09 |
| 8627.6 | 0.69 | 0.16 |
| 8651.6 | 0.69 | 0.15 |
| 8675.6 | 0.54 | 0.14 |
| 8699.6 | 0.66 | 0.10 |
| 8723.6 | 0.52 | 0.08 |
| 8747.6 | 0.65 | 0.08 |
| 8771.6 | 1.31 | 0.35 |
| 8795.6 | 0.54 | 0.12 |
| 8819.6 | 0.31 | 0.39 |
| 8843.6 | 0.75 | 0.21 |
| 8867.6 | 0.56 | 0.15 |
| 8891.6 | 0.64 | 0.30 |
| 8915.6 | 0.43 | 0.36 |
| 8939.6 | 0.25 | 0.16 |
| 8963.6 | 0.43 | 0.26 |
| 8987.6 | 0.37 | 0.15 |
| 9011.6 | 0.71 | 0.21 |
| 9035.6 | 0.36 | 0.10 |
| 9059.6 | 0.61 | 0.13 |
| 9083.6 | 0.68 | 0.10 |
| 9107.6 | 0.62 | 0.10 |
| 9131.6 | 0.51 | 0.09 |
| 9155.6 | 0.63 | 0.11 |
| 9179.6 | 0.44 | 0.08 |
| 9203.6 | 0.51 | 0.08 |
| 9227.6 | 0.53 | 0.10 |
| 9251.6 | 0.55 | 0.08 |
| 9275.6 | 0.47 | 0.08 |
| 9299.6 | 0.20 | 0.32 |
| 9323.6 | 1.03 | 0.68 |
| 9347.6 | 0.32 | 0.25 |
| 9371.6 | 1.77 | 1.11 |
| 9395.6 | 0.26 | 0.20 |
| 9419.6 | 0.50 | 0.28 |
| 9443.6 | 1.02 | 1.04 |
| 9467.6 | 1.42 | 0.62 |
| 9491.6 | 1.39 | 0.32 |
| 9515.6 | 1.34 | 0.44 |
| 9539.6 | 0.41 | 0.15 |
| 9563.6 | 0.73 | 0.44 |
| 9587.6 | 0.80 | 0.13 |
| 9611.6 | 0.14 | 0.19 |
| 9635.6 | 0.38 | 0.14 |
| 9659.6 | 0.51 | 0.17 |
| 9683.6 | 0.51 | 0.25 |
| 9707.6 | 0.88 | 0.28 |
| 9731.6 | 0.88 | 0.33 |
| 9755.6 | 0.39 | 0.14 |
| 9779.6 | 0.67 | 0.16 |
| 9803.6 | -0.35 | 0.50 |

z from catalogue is 0.20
